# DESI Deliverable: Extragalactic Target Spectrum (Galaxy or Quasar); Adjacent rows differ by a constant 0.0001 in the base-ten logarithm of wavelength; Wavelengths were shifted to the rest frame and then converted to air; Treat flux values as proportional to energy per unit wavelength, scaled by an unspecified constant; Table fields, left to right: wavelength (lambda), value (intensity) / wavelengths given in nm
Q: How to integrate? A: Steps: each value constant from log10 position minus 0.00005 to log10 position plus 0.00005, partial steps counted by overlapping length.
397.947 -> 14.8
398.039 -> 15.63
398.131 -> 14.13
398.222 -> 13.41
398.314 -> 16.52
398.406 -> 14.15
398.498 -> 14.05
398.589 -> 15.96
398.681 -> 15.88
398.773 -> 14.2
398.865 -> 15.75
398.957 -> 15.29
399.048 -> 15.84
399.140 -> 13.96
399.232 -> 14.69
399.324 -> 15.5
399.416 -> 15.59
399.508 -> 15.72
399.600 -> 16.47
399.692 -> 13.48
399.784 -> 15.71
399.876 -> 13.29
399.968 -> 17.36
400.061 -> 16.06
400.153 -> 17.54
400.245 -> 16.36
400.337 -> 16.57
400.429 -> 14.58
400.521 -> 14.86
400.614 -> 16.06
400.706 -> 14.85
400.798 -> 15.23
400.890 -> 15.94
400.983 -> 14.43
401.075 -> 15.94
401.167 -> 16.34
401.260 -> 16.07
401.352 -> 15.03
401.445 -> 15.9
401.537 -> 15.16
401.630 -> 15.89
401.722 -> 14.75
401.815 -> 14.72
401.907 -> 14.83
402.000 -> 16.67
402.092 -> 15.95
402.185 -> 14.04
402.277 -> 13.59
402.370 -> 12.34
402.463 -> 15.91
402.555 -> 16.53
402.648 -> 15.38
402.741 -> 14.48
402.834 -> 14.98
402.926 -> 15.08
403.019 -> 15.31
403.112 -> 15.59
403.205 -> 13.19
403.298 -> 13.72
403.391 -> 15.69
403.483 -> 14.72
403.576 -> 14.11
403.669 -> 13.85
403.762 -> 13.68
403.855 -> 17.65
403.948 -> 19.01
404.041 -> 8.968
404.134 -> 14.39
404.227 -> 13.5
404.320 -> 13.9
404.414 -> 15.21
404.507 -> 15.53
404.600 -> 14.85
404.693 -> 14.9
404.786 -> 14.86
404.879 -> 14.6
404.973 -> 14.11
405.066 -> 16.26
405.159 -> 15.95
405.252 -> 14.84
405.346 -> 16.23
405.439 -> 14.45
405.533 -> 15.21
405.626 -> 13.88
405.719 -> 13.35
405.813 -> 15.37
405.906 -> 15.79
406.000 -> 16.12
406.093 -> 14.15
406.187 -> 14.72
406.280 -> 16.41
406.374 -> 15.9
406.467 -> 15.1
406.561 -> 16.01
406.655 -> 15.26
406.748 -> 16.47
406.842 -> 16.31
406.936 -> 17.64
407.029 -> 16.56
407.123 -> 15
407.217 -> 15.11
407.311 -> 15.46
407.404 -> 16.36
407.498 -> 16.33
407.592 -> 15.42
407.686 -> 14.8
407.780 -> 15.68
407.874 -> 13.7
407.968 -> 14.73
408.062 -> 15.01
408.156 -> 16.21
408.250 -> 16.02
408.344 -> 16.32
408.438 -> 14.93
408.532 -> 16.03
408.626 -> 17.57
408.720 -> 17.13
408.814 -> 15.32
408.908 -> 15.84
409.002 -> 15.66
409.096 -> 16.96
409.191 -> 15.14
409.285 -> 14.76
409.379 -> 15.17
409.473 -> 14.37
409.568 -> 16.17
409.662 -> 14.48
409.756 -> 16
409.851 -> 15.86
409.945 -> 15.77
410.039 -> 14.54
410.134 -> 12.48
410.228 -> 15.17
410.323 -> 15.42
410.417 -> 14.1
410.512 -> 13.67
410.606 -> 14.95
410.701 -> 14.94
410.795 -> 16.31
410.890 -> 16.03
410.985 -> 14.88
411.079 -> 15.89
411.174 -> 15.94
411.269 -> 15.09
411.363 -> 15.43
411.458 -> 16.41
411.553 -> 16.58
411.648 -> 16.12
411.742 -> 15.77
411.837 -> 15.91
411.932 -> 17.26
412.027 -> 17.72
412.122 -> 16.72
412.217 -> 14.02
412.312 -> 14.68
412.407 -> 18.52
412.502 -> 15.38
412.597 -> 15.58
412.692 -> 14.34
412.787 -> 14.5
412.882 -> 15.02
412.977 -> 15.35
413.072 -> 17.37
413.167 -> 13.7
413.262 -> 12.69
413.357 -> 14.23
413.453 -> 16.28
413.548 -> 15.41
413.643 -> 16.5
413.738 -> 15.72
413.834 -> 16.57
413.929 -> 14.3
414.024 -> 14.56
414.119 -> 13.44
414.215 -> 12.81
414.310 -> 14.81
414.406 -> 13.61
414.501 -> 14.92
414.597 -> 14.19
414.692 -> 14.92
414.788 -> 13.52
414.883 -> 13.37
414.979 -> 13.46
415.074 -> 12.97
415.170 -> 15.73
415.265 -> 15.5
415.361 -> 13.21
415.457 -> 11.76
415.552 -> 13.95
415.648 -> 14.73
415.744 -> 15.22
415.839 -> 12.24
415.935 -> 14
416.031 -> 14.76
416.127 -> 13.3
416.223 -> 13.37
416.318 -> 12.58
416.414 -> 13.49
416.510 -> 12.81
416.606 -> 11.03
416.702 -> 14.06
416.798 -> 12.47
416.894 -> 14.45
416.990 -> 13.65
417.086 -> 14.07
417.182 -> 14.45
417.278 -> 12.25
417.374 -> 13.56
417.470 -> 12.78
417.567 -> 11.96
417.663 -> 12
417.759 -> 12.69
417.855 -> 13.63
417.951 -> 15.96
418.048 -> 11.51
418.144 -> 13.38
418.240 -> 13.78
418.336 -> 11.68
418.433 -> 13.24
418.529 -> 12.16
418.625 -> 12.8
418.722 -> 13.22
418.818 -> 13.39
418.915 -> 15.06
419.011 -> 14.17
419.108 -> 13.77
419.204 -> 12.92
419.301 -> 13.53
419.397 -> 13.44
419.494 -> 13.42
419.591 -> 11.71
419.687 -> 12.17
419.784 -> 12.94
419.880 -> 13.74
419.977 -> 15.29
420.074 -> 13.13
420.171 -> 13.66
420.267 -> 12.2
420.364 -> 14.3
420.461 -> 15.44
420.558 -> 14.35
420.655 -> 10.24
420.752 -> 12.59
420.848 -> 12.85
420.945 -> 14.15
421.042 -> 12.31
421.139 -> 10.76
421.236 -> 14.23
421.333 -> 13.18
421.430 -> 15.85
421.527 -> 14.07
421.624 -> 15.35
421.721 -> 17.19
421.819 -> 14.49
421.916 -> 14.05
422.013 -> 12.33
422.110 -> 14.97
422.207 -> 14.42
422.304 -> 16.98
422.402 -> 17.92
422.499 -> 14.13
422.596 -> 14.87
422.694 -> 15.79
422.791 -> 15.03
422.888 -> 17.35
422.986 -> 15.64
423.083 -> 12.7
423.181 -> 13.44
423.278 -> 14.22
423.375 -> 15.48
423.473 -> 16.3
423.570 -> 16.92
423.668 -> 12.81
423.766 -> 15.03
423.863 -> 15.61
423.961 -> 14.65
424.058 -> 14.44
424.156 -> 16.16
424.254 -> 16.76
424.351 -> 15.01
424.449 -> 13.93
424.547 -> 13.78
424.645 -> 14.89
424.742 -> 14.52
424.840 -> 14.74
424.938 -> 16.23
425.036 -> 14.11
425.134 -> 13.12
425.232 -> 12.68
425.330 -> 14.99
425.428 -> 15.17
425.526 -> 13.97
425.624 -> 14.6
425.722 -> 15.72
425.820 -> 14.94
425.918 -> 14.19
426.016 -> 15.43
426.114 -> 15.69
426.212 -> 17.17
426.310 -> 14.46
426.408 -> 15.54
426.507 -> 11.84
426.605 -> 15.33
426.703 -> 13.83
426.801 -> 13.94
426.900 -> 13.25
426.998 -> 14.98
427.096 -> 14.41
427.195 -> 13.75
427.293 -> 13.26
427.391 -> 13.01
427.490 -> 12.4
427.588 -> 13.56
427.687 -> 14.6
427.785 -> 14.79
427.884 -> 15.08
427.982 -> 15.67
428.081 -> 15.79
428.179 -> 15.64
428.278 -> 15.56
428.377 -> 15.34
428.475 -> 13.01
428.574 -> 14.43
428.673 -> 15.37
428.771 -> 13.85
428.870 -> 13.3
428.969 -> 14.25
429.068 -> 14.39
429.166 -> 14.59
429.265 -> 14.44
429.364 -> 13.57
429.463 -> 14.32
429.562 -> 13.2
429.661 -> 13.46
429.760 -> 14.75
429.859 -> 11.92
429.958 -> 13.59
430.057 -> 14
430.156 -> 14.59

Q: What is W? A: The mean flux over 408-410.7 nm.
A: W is 15.4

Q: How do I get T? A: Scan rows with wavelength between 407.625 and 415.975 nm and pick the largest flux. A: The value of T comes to 18.52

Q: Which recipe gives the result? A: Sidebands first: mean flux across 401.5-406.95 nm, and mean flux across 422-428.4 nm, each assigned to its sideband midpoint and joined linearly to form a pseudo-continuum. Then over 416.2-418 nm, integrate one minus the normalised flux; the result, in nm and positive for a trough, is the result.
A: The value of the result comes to 0.20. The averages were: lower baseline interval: 15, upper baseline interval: 14.8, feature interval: 13.2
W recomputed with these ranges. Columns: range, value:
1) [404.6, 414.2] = 15.4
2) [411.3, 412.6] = 16.2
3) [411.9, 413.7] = 15.5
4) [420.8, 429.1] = 14.6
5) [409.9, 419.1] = 14.4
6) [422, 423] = 15.5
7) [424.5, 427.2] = 14.6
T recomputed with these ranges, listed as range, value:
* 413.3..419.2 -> 16.57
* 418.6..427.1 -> 17.92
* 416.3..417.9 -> 14.45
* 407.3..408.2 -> 16.36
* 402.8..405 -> 19.01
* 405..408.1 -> 17.64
